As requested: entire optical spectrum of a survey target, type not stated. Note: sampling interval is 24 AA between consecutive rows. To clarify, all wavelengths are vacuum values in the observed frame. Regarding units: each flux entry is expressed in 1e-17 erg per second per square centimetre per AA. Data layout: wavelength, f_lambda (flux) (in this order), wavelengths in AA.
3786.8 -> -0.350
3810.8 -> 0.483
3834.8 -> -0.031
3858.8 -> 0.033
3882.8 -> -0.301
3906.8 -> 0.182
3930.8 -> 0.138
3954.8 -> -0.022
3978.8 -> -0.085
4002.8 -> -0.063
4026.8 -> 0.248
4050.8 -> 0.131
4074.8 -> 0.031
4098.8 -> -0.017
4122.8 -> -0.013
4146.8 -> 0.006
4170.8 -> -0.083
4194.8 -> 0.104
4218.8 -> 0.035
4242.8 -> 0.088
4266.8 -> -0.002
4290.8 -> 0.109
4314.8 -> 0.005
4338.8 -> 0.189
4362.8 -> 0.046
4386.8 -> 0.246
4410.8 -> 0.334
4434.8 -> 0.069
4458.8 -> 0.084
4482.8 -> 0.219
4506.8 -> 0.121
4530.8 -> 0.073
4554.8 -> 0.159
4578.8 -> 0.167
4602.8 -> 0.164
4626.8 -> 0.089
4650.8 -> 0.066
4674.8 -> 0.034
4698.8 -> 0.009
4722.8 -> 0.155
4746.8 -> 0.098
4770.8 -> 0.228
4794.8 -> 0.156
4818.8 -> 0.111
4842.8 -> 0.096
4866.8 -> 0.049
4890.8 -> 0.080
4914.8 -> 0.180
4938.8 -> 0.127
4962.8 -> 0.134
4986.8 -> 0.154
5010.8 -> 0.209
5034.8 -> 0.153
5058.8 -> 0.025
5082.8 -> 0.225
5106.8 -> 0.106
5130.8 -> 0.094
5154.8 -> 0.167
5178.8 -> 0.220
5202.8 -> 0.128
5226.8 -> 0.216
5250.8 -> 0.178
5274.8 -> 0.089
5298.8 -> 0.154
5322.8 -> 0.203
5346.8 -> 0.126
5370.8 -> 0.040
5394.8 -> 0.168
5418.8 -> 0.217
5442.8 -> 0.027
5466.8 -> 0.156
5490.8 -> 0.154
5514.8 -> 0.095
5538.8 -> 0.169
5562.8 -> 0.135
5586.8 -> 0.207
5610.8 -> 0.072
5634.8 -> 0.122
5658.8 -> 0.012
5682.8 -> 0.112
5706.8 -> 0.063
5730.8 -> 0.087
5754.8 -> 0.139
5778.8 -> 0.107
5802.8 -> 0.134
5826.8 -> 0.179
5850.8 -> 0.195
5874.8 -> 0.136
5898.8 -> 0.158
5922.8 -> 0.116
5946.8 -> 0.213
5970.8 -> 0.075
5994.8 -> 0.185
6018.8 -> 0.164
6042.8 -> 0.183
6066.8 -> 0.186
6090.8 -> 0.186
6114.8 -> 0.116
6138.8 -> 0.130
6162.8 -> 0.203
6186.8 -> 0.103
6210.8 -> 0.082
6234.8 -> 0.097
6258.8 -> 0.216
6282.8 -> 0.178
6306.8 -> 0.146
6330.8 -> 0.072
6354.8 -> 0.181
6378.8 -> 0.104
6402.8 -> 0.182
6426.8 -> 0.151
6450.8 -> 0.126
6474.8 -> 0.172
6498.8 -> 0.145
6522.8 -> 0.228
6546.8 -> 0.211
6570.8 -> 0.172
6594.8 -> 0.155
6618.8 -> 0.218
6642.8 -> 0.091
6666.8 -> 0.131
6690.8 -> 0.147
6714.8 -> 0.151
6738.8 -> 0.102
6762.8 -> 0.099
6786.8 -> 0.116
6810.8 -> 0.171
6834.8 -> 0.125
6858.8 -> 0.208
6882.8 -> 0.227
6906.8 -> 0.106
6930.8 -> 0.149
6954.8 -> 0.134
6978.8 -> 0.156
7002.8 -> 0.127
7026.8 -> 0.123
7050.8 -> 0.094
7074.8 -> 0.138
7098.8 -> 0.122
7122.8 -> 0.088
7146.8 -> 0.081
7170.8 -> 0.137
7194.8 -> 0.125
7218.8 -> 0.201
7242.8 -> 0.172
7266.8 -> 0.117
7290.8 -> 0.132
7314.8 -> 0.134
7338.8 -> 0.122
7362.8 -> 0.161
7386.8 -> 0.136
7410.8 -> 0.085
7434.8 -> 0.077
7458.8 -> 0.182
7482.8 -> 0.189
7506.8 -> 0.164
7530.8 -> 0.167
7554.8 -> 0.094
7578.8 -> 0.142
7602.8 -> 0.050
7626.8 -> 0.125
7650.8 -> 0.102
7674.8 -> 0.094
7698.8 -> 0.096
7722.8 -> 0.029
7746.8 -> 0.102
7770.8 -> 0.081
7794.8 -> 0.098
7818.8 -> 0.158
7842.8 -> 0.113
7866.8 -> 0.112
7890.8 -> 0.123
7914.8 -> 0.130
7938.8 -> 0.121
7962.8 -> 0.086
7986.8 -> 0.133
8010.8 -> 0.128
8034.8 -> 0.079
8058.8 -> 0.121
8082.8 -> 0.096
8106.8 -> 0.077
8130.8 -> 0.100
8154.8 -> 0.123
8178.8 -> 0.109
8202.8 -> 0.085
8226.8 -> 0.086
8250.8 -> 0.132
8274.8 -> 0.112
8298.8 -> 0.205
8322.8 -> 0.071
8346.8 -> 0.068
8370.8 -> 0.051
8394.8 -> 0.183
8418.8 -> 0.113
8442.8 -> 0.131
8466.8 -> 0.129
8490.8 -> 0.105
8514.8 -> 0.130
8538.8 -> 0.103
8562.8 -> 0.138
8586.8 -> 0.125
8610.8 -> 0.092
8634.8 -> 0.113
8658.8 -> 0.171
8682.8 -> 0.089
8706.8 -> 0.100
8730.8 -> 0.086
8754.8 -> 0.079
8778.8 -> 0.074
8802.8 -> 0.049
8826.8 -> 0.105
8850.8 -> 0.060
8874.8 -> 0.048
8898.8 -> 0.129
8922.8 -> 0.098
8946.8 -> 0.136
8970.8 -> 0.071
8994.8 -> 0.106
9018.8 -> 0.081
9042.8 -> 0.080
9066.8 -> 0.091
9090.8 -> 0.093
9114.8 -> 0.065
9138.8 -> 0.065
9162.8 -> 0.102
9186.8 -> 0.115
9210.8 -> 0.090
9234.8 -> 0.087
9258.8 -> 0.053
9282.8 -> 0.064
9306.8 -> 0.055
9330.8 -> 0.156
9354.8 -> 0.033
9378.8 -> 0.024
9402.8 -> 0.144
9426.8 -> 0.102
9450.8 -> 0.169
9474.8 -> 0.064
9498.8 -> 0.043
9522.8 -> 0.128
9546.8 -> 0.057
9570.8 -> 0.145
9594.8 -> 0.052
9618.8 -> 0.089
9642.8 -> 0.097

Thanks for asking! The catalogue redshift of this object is 1.67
